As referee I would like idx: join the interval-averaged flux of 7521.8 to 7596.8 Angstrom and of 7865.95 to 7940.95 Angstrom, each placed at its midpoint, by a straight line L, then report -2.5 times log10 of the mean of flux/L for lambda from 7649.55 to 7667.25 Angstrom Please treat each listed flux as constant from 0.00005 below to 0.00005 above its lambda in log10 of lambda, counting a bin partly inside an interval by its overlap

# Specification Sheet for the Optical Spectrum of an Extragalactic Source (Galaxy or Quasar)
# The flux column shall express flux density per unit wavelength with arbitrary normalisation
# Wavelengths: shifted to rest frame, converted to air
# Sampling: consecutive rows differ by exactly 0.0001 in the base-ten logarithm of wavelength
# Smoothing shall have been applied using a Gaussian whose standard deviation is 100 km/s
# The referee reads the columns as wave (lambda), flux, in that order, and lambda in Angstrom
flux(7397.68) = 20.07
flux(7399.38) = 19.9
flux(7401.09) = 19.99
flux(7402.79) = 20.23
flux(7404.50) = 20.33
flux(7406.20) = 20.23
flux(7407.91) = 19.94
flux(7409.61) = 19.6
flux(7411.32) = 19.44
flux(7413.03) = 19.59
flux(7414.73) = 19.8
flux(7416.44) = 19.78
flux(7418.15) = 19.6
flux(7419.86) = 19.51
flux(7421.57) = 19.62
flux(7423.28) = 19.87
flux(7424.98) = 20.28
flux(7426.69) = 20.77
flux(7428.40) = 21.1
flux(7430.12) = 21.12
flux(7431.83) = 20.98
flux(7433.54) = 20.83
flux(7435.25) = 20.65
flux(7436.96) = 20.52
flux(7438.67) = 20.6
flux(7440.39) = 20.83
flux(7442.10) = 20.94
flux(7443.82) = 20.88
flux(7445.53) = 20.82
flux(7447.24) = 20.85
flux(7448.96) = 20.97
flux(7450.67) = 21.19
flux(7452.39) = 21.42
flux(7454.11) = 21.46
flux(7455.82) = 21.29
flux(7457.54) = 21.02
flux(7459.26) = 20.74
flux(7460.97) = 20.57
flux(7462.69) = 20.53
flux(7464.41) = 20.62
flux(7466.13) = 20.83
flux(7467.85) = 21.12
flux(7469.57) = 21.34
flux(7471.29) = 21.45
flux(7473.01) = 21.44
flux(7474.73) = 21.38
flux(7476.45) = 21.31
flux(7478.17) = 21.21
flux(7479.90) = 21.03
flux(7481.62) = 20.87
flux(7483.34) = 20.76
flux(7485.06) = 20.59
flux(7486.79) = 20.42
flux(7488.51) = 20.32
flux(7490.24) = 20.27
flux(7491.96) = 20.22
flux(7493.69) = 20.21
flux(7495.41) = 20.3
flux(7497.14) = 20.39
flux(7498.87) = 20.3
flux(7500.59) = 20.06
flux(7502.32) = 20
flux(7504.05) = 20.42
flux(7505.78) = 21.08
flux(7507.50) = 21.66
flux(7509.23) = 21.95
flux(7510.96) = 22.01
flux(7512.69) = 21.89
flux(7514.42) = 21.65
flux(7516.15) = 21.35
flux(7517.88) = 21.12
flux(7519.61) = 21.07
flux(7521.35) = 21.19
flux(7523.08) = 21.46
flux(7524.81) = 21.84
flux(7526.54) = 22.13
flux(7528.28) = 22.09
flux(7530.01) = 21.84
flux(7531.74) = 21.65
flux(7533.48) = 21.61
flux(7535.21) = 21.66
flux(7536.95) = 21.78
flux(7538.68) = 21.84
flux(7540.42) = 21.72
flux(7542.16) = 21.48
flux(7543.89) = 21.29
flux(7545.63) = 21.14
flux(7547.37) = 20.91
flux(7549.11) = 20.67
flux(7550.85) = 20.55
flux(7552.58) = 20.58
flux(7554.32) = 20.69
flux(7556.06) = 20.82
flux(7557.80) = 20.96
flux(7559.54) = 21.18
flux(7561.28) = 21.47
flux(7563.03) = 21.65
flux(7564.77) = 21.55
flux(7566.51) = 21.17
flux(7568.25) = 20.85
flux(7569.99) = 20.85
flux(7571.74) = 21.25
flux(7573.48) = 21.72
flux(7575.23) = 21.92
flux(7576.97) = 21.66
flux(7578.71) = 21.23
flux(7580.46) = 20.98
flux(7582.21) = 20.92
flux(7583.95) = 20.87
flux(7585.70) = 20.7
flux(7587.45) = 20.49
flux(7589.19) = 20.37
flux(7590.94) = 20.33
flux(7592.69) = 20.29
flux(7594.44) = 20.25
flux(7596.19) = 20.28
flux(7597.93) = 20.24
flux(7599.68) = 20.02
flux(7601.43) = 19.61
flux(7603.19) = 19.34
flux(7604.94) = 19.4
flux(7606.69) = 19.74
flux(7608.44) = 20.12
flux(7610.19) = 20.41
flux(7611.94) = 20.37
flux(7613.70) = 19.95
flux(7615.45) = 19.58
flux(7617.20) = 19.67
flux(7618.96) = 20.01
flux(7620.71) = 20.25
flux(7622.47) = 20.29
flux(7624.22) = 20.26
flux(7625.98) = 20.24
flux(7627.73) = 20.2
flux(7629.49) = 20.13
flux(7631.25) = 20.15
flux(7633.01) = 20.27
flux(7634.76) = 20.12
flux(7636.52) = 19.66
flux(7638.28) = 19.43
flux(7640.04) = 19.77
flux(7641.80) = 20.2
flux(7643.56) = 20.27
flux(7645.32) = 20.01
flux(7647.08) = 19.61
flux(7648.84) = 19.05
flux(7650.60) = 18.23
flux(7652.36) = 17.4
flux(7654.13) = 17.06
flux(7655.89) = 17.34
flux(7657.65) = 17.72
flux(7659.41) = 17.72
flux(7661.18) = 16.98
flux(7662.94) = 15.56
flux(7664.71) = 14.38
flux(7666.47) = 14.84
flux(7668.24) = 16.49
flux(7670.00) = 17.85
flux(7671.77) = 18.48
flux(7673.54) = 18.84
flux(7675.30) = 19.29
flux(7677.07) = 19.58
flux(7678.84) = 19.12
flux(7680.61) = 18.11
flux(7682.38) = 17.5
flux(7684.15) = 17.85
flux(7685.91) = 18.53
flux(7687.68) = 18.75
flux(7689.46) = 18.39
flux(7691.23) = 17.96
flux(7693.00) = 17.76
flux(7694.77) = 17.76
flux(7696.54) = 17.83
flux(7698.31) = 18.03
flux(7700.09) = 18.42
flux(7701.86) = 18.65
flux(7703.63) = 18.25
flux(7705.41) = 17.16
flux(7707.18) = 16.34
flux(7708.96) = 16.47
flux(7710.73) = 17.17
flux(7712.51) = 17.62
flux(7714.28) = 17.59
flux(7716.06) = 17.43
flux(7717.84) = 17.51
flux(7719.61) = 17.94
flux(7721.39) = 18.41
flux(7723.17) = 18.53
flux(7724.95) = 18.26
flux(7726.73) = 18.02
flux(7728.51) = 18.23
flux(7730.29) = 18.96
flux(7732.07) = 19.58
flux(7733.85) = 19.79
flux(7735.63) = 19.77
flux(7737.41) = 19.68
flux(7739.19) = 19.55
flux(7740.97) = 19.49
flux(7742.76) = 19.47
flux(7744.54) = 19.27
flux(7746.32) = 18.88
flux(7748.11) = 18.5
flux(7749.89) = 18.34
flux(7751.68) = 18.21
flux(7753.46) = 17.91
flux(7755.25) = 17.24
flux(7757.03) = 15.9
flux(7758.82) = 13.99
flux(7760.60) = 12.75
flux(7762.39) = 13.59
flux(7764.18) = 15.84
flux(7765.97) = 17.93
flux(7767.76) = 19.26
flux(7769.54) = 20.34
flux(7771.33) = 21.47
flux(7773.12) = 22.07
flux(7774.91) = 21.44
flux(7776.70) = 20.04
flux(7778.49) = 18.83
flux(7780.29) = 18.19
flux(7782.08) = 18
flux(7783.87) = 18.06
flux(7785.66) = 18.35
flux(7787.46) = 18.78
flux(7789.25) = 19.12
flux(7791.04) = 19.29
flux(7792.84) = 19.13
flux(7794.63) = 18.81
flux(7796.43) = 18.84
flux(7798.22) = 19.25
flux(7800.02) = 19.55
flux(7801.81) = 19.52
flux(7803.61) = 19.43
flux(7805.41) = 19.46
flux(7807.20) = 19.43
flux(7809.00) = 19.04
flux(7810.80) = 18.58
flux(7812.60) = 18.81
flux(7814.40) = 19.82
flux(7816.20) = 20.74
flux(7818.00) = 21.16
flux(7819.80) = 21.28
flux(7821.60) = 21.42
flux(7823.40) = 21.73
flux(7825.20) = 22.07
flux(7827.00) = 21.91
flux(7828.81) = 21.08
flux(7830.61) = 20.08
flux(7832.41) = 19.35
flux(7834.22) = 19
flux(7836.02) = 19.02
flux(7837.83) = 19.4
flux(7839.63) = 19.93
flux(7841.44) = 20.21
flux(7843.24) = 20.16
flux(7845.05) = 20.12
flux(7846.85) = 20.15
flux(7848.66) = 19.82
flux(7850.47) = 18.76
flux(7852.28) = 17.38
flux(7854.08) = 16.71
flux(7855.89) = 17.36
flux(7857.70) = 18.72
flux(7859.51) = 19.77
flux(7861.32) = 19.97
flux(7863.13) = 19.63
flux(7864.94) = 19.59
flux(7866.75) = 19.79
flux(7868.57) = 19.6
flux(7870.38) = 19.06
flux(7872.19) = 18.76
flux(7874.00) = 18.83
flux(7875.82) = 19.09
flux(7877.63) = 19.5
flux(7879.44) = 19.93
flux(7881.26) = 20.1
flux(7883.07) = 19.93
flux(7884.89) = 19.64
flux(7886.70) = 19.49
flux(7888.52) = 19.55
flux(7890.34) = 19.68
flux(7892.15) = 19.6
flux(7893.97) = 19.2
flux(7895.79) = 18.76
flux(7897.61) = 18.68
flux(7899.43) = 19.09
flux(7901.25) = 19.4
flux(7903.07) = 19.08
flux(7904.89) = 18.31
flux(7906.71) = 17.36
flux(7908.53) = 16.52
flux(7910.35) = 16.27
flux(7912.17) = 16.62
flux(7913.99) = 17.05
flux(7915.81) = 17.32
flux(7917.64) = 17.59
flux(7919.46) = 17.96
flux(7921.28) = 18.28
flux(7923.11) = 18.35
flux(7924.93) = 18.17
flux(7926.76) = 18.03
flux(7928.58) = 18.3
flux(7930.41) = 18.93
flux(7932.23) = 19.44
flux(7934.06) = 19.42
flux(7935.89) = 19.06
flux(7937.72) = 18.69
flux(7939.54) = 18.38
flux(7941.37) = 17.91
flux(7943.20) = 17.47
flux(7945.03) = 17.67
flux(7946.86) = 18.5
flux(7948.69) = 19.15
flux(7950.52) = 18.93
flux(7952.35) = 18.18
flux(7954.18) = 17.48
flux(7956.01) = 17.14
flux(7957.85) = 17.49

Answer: 0.217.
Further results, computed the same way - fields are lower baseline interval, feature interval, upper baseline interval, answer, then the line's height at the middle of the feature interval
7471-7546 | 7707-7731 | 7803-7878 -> 0.14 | 20.2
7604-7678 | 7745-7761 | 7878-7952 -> 0.11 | 18.8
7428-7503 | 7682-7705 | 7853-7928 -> 0.09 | 19.7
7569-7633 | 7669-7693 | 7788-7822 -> 0.09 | 20.1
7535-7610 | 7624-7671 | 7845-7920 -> 0.10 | 20.3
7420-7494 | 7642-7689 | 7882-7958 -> 0.10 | 19.7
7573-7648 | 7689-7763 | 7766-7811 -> 0.10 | 19.7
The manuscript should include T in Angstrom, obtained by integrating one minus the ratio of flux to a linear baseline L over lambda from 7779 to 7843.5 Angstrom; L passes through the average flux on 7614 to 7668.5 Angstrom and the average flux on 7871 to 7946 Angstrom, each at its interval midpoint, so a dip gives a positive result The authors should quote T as -3.42 Angstrom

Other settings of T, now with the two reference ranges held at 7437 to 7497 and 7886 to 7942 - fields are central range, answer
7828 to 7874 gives -1.41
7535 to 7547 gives -0.63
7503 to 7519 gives -0.63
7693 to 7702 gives 0.71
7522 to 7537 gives -0.92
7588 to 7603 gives 0.01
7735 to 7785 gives 2.33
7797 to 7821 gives -0.92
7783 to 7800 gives 0.17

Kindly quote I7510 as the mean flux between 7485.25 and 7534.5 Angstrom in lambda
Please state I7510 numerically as 21.1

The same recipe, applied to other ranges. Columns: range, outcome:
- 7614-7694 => 18.7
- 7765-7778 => 20.3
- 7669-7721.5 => 18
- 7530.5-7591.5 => 21.2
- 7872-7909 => 19.1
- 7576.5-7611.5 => 20.3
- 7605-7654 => 19.8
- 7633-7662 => 18.8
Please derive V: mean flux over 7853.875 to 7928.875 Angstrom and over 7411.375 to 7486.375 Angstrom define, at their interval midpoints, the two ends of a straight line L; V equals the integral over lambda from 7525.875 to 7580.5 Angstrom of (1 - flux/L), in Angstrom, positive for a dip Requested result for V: -2.9 Angstrom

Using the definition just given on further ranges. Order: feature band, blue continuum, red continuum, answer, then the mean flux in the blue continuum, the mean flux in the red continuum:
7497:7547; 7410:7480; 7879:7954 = -2.54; 20.7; 18.5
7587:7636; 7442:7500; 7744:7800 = -1.02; 20.8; 18.3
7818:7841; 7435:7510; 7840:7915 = -1.62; 20.8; 19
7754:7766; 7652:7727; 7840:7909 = 2.00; 17.7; 19.2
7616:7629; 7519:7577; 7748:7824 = 0.28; 21.4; 18.8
